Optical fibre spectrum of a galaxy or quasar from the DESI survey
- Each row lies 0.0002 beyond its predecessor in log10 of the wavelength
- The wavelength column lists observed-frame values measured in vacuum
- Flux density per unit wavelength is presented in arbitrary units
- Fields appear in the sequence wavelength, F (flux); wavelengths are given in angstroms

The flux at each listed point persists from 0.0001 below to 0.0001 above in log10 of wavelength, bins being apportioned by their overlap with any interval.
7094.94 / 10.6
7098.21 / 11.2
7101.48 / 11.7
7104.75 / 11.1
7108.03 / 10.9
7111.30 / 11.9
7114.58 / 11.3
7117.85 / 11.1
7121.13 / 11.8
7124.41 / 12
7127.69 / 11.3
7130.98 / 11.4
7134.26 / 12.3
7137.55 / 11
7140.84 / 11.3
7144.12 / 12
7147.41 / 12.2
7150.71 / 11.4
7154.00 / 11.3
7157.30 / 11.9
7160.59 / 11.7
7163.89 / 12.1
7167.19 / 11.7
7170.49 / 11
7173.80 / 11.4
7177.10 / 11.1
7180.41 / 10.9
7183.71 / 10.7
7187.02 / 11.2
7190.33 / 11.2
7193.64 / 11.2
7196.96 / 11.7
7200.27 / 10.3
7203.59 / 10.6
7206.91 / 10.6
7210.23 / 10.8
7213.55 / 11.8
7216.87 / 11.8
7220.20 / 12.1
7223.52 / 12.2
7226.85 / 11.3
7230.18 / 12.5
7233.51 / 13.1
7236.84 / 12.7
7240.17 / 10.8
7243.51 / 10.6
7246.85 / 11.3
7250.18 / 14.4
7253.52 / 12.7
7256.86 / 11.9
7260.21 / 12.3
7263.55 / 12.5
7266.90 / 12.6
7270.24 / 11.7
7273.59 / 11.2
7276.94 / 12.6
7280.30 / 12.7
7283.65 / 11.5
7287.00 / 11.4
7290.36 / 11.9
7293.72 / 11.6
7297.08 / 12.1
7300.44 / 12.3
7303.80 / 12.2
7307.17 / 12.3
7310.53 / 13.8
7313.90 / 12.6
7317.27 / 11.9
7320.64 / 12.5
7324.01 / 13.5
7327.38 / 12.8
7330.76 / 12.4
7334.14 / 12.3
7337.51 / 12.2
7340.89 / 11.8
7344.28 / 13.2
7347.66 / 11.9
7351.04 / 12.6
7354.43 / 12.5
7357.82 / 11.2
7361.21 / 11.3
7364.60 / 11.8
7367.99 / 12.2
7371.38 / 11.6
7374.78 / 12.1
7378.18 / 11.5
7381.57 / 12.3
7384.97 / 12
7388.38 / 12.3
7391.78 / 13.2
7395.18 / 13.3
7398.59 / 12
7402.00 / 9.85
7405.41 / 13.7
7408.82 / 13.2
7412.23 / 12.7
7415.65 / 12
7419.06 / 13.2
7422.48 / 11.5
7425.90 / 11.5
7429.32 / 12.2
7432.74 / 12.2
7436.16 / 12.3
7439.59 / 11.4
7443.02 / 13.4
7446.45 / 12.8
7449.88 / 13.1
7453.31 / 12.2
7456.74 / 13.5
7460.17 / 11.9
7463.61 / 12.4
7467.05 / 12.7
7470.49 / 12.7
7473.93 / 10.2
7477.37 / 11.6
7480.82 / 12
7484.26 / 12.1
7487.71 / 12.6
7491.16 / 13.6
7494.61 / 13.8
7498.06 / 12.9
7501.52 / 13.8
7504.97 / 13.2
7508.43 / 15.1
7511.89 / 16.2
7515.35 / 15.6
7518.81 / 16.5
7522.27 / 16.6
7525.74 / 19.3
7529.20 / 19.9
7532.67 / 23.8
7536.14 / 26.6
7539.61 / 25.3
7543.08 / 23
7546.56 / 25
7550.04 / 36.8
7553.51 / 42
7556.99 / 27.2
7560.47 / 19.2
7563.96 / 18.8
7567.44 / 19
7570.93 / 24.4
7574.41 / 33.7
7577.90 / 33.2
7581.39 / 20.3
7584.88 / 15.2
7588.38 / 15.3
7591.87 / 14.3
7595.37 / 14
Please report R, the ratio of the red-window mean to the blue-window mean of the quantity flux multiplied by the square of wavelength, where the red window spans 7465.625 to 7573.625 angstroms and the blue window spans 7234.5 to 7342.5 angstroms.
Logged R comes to 1.7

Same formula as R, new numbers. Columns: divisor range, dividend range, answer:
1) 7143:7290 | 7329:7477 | 1.10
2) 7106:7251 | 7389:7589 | 1.59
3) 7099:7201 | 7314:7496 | 1.16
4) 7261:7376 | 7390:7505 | 1.06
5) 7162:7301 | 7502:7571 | 2.04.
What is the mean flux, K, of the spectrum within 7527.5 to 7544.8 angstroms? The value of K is 23.7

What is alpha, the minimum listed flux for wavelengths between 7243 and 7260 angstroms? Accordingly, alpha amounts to 10.6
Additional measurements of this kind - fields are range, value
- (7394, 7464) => 9.85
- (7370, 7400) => 11.5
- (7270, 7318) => 11.2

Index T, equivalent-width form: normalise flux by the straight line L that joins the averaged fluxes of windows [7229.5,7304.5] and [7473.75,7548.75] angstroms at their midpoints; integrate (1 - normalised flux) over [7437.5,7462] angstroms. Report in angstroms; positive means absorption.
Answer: 4.9 angstroms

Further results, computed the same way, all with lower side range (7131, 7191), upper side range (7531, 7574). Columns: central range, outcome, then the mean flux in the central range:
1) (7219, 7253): 5.1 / 12.1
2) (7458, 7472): 6.4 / 12.5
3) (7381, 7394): 4.9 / 12.5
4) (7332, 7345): 4.2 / 12.3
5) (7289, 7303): 3.9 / 12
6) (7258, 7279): 4.5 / 12.1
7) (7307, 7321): 3.7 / 12.7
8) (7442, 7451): 3.7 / 13.1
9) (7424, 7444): 8.8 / 12.1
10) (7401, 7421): 8.0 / 12.5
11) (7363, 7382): 7.4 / 11.9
